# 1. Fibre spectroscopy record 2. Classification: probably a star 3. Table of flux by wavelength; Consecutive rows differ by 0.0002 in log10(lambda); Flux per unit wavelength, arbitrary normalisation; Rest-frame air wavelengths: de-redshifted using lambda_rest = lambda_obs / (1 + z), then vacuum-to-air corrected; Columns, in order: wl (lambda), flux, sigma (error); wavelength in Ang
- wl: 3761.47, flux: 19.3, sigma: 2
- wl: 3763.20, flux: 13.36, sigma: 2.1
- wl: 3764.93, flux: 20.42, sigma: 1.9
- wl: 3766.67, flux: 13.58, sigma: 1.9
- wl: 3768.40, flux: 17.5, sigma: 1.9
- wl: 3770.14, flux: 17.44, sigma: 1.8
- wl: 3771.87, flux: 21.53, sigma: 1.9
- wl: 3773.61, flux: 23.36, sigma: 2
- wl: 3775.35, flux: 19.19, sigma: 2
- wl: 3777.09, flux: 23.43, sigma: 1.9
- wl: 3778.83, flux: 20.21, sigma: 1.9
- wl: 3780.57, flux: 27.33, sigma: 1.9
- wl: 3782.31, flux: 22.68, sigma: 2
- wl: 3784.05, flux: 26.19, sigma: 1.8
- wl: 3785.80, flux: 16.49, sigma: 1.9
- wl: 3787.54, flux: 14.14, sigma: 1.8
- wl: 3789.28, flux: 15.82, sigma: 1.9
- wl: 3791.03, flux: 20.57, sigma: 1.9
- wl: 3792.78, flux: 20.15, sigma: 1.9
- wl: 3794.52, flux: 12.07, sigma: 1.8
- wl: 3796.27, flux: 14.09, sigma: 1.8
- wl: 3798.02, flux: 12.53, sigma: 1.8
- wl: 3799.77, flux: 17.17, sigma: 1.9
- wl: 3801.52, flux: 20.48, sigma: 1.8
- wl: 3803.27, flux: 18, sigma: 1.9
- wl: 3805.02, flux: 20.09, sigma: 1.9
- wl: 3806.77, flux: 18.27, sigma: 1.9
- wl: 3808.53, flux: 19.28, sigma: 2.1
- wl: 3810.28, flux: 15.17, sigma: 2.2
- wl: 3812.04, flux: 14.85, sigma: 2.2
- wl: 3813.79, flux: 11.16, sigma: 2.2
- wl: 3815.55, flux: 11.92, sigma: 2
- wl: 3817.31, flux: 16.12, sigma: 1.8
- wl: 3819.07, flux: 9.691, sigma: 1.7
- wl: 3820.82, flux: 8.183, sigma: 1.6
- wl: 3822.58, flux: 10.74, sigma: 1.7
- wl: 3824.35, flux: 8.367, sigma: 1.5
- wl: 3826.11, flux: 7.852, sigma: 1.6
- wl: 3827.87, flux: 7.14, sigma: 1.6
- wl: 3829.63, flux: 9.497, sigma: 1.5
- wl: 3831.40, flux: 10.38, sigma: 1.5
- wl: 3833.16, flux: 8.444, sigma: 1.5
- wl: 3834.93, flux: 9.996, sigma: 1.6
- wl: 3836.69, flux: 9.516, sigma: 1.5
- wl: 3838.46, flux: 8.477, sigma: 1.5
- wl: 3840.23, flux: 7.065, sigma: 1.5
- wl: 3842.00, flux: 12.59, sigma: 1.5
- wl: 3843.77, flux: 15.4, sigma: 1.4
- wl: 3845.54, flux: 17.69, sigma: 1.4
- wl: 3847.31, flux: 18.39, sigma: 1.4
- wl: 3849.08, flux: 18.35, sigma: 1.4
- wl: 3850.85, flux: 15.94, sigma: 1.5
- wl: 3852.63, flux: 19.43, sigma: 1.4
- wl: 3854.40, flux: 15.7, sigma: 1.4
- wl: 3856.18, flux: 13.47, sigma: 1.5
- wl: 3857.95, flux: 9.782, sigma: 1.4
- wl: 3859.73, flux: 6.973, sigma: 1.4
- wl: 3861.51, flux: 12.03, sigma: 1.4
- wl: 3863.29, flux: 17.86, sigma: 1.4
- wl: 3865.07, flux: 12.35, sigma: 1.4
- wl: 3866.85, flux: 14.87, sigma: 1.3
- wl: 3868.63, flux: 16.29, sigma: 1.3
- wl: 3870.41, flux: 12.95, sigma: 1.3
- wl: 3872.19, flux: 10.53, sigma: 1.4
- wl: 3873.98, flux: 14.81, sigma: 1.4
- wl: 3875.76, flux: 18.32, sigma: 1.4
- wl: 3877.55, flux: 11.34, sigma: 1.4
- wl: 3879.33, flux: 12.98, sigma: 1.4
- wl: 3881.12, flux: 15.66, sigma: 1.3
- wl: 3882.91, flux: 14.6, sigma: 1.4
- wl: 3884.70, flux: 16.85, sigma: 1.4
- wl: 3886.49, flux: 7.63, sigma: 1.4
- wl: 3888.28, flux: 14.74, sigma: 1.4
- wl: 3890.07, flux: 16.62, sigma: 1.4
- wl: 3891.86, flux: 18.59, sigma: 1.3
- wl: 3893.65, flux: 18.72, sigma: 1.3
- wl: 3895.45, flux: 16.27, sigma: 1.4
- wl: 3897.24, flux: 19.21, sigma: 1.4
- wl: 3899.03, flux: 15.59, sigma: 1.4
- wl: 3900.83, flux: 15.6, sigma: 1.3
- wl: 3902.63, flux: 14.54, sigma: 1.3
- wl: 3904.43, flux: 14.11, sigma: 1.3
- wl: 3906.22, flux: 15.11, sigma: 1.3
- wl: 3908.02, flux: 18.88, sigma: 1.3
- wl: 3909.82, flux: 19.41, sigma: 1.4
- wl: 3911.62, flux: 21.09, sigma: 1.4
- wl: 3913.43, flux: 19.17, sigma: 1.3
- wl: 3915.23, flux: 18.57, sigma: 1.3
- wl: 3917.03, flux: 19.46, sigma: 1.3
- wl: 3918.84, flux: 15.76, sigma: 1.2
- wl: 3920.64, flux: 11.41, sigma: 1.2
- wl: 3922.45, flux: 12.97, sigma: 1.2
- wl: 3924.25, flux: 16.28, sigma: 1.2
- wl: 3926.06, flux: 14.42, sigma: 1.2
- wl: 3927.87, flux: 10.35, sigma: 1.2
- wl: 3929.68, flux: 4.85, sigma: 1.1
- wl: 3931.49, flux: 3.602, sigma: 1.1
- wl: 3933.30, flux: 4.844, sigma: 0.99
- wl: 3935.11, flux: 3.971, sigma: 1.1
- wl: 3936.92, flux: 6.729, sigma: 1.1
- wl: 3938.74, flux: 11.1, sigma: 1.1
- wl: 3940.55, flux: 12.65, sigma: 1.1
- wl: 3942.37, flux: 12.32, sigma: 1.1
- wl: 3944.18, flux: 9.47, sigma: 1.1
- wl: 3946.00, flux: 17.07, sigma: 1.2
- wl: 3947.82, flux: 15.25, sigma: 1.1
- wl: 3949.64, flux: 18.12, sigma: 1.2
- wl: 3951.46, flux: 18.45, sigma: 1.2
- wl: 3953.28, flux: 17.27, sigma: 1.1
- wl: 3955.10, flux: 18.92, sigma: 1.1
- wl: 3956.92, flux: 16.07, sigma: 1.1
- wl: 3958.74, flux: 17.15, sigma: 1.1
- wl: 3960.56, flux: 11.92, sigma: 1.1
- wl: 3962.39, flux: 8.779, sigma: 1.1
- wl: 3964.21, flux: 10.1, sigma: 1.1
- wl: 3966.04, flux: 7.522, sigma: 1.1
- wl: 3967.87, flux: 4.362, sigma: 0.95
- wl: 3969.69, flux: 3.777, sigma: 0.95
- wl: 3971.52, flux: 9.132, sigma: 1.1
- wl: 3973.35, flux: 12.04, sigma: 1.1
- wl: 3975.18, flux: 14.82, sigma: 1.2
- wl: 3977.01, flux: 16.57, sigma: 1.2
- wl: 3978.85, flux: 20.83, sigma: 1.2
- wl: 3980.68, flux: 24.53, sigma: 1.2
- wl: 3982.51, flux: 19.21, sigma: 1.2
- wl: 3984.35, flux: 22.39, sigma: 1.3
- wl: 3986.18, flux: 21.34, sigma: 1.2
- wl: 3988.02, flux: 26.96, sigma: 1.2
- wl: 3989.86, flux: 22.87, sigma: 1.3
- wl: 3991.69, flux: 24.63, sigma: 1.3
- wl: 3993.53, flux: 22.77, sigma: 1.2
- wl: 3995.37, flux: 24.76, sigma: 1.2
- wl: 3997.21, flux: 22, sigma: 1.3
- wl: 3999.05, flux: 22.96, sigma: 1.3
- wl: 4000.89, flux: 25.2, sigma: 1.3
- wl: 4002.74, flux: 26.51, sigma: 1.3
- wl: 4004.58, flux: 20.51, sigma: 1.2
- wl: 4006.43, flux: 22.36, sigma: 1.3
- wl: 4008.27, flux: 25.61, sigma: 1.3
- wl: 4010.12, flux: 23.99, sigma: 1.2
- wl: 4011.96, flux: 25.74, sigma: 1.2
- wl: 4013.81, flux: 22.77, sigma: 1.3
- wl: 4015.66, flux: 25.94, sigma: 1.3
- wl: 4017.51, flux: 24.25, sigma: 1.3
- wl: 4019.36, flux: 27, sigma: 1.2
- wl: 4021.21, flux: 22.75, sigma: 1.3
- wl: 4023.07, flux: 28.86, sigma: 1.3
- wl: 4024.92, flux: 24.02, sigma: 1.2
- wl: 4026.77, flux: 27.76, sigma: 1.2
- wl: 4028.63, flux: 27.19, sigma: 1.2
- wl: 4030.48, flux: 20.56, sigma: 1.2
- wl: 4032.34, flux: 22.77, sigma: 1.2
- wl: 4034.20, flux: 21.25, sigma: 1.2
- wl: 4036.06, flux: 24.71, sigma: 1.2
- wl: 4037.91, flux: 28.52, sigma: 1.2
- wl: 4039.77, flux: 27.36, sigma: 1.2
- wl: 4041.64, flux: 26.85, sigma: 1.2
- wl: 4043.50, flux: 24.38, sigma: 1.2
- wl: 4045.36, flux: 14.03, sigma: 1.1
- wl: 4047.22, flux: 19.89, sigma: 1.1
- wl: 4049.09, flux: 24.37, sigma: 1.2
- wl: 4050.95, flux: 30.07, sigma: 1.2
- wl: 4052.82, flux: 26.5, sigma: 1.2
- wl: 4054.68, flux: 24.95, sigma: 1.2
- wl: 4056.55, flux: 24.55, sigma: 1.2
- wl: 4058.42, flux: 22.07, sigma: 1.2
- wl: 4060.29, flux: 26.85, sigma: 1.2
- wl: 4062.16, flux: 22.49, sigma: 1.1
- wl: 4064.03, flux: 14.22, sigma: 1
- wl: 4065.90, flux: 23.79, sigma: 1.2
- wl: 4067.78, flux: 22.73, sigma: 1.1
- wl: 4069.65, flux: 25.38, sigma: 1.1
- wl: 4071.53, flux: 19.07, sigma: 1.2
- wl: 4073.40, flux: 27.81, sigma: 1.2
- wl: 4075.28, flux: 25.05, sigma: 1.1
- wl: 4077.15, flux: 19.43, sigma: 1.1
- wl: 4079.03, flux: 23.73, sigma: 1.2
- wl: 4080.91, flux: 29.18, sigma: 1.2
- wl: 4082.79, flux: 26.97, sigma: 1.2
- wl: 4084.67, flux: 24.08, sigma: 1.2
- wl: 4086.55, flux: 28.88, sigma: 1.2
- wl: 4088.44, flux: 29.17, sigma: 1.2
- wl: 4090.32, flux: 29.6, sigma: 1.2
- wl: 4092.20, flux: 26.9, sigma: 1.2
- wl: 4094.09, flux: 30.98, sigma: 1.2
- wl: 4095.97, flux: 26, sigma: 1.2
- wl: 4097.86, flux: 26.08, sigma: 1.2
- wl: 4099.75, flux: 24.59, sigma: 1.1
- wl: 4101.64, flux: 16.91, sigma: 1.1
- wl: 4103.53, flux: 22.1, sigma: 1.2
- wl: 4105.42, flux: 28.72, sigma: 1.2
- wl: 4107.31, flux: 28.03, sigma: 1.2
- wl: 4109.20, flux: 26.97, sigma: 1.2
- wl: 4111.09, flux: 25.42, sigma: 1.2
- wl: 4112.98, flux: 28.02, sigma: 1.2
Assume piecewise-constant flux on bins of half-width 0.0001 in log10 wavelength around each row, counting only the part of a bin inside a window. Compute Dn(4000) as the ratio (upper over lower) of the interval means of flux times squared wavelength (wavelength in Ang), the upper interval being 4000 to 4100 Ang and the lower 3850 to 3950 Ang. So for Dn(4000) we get 1.9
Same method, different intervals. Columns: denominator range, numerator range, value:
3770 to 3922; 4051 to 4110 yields 1.84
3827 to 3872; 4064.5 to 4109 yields 2.23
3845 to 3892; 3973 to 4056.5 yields 1.75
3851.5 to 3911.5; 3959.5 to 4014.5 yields 1.33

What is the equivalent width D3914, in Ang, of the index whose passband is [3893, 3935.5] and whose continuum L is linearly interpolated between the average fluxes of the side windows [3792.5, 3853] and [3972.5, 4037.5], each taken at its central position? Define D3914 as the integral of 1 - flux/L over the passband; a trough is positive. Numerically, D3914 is 8.7 Ang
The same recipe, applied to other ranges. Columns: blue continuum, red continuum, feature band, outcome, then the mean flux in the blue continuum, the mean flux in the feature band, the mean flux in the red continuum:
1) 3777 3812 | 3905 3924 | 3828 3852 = 7.5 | 18.5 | 12.4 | 17.1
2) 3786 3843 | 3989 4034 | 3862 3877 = 1.5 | 13.2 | 14.6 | 24.3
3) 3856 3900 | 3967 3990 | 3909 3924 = -1.9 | 14.4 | 17.2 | 16.7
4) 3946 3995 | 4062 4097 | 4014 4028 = -3.5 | 16.5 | 25.7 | 25.1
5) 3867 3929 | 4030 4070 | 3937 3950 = 3.5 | 15.5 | 13.1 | 23.6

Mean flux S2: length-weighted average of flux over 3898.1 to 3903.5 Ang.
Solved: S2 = 15.3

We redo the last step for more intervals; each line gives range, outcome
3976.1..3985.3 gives 20.7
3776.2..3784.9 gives 24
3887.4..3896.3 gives 17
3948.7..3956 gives 18.2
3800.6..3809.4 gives 19.2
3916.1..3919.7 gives 17.6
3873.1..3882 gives 14.6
